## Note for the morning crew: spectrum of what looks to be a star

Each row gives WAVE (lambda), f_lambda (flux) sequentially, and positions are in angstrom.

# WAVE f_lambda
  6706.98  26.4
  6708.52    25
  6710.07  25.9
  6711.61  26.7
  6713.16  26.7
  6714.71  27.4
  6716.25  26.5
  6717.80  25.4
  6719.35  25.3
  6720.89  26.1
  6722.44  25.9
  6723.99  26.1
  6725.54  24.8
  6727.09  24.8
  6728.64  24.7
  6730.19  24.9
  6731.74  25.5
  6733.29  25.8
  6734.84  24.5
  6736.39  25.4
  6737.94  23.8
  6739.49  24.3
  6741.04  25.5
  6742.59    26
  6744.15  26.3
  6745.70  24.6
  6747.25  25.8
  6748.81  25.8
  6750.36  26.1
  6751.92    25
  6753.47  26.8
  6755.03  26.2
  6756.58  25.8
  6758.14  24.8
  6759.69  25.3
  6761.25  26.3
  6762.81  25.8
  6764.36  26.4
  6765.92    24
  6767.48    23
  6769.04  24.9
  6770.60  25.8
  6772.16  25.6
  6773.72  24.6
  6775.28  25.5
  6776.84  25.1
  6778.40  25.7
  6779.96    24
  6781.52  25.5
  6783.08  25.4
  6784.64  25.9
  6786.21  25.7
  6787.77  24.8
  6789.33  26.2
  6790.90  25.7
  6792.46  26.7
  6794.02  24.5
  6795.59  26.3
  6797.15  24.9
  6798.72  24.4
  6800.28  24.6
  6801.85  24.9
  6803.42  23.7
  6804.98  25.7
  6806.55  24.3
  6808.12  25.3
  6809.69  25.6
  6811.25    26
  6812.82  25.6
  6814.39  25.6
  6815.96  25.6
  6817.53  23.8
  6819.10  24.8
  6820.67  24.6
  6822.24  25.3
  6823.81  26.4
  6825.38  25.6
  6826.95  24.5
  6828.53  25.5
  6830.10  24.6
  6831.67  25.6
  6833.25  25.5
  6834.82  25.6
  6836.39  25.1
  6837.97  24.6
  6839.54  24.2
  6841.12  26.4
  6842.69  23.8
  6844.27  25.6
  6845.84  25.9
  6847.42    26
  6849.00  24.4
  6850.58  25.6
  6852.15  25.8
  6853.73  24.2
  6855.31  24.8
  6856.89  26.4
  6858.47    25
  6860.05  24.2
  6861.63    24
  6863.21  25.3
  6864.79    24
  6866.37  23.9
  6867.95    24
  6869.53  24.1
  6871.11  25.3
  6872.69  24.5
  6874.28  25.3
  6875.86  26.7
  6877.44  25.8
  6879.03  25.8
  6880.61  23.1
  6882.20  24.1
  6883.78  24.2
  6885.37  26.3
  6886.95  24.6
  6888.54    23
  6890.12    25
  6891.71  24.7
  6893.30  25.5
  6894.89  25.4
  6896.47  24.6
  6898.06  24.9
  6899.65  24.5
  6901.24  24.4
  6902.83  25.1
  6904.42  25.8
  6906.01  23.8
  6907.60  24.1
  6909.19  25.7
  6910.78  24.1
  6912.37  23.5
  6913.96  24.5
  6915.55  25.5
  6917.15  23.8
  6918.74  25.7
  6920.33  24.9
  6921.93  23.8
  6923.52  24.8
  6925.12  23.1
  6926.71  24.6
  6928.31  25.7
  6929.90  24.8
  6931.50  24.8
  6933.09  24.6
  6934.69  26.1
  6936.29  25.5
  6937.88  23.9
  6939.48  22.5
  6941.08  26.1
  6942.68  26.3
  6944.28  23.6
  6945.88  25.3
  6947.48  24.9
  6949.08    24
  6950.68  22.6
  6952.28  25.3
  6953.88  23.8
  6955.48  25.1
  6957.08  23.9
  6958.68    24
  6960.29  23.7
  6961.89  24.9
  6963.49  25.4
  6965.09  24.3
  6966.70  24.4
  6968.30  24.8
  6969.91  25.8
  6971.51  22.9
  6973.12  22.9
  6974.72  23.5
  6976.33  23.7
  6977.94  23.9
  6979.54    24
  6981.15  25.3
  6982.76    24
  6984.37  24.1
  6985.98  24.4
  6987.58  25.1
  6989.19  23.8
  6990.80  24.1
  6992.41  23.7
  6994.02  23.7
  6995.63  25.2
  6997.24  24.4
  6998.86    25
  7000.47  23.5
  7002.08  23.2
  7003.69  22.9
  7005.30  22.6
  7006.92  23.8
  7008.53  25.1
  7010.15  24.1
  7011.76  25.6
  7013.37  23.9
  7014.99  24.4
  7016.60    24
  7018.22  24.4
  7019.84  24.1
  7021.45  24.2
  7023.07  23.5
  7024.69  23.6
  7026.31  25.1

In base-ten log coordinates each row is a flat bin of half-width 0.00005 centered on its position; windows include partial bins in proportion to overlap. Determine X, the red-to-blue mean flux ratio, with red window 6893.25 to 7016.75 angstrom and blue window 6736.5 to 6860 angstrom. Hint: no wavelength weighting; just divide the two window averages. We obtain 0.97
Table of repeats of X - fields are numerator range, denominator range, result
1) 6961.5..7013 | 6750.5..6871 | 0.96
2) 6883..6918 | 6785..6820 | 0.98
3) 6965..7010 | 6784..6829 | 0.95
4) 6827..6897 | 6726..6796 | 0.98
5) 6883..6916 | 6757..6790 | 0.98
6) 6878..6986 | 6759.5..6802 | 0.97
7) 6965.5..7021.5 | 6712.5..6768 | 0.95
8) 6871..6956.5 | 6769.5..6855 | 0.98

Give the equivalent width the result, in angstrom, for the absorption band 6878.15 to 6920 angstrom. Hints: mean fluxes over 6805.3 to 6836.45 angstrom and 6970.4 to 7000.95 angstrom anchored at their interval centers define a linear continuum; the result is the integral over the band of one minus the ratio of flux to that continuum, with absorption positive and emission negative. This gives 0.0 angstrom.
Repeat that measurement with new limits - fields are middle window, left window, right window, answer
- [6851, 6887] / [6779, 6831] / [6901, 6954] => 0.08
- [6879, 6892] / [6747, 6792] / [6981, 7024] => 0.17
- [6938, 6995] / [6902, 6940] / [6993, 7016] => 0.15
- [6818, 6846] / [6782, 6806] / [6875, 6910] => -0.05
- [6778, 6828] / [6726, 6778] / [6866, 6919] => -0.28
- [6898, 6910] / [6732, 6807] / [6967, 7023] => -0.09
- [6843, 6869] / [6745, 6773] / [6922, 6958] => 0.07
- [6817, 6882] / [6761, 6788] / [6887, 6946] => -0.20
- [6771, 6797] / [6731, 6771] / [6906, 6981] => -0.24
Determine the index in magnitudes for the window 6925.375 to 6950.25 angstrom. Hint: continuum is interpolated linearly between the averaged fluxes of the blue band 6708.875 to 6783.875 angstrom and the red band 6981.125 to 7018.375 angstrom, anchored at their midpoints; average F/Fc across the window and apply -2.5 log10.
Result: -0.01 mag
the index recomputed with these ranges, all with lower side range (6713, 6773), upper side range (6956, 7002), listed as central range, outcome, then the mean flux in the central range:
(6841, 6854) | -0.02 mag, 25.3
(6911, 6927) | 0.01 mag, 24.4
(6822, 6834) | -0.02 mag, 25.4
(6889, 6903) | -0.01 mag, 24.8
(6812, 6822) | 0.00 mag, 25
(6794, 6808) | 0.01 mag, 24.8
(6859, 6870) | 0.03 mag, 24.2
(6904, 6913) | 0.01 mag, 24.5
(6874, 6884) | -0.01 mag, 25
